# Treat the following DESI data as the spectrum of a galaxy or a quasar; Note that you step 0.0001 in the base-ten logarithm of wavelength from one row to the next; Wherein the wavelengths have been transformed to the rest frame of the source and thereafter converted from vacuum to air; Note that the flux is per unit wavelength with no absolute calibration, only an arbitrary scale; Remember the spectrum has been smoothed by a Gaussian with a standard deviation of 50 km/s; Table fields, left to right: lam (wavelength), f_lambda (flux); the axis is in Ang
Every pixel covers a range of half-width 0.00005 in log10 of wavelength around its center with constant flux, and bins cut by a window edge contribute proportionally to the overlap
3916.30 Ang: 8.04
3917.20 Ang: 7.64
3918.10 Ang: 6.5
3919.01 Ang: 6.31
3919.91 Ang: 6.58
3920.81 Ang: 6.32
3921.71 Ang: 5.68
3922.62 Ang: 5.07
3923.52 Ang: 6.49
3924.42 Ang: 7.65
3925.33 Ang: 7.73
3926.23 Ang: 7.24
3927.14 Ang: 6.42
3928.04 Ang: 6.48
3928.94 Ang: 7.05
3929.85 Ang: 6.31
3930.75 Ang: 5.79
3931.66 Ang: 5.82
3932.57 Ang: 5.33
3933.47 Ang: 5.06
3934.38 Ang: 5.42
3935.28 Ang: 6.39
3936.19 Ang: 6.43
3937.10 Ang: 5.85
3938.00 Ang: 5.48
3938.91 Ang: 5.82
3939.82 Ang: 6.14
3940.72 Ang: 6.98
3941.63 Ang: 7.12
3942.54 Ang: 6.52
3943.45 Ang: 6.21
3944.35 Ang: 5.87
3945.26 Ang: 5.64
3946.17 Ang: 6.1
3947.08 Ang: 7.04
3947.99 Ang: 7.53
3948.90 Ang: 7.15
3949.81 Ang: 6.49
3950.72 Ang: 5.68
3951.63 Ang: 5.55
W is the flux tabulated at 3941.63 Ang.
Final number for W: 7.12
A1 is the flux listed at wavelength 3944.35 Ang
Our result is 5.87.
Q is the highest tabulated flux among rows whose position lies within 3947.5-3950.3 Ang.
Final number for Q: 7.53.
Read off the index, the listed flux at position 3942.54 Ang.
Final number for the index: 6.52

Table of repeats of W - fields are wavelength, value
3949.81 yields 6.49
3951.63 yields 5.55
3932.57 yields 5.33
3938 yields 5.48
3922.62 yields 5.07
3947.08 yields 7.04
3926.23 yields 7.24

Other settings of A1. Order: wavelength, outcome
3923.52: 6.49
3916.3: 8.04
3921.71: 5.68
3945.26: 5.64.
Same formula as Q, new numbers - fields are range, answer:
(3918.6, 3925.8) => 7.73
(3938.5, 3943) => 7.12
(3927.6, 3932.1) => 7.05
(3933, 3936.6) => 6.43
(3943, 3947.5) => 7.04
